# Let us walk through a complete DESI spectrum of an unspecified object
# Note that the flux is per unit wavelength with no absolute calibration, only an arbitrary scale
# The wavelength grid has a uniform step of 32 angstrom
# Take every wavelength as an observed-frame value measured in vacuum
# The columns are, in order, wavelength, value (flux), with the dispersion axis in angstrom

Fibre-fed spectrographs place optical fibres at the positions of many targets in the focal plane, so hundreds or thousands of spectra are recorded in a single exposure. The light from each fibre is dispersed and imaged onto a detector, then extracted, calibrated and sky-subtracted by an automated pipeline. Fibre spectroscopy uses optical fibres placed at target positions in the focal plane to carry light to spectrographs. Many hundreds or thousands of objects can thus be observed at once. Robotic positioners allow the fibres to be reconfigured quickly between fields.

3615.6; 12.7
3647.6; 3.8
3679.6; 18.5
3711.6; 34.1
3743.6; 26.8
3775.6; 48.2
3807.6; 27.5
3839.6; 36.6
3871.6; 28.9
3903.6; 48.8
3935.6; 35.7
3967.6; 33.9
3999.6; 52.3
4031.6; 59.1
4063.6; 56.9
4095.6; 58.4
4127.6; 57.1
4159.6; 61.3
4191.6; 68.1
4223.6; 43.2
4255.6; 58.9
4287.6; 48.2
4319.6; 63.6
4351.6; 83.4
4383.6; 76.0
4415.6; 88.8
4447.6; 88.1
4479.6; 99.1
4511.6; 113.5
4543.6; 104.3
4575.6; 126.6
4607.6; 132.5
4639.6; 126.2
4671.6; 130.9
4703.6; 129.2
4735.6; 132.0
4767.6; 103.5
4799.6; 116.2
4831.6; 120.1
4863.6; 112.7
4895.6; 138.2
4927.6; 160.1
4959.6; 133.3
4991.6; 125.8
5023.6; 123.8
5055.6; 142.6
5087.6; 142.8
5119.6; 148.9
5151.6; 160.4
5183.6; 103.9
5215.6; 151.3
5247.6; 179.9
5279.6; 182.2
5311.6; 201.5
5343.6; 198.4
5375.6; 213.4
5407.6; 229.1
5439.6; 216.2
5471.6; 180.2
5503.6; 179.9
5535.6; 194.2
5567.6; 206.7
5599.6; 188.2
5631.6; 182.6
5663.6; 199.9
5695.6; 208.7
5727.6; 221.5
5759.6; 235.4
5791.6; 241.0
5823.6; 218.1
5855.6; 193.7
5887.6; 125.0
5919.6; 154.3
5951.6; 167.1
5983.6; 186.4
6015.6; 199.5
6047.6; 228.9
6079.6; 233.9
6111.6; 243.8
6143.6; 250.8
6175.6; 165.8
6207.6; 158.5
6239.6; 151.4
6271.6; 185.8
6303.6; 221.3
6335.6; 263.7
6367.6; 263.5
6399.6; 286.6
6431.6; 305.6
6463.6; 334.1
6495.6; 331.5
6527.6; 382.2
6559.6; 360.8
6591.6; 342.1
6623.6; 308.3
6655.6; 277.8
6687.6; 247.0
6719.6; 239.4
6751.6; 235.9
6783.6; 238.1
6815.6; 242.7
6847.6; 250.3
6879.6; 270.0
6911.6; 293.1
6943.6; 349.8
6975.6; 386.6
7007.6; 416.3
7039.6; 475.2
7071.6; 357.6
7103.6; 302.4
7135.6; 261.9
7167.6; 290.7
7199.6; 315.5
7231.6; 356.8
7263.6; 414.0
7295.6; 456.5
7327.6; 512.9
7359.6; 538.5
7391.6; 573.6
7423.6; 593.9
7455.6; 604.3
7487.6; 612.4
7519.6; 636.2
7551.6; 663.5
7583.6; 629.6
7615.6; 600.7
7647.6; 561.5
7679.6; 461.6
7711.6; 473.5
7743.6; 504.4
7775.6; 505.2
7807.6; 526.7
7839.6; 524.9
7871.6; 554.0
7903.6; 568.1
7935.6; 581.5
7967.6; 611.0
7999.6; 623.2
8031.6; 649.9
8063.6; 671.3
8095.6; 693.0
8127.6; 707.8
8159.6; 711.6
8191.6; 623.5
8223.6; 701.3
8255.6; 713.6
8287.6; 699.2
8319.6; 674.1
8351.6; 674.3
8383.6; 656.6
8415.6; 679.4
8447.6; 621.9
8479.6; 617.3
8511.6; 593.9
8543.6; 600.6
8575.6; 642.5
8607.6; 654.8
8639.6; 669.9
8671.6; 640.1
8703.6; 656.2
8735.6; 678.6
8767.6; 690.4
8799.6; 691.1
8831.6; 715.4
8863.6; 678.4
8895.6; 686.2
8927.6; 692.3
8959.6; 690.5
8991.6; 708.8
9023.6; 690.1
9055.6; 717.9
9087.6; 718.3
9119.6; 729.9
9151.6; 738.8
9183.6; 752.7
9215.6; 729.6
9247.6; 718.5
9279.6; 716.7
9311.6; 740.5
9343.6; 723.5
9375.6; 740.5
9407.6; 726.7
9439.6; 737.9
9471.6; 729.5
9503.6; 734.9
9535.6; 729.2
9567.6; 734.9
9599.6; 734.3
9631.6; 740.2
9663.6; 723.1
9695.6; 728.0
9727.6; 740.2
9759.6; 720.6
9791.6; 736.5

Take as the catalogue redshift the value 0.00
